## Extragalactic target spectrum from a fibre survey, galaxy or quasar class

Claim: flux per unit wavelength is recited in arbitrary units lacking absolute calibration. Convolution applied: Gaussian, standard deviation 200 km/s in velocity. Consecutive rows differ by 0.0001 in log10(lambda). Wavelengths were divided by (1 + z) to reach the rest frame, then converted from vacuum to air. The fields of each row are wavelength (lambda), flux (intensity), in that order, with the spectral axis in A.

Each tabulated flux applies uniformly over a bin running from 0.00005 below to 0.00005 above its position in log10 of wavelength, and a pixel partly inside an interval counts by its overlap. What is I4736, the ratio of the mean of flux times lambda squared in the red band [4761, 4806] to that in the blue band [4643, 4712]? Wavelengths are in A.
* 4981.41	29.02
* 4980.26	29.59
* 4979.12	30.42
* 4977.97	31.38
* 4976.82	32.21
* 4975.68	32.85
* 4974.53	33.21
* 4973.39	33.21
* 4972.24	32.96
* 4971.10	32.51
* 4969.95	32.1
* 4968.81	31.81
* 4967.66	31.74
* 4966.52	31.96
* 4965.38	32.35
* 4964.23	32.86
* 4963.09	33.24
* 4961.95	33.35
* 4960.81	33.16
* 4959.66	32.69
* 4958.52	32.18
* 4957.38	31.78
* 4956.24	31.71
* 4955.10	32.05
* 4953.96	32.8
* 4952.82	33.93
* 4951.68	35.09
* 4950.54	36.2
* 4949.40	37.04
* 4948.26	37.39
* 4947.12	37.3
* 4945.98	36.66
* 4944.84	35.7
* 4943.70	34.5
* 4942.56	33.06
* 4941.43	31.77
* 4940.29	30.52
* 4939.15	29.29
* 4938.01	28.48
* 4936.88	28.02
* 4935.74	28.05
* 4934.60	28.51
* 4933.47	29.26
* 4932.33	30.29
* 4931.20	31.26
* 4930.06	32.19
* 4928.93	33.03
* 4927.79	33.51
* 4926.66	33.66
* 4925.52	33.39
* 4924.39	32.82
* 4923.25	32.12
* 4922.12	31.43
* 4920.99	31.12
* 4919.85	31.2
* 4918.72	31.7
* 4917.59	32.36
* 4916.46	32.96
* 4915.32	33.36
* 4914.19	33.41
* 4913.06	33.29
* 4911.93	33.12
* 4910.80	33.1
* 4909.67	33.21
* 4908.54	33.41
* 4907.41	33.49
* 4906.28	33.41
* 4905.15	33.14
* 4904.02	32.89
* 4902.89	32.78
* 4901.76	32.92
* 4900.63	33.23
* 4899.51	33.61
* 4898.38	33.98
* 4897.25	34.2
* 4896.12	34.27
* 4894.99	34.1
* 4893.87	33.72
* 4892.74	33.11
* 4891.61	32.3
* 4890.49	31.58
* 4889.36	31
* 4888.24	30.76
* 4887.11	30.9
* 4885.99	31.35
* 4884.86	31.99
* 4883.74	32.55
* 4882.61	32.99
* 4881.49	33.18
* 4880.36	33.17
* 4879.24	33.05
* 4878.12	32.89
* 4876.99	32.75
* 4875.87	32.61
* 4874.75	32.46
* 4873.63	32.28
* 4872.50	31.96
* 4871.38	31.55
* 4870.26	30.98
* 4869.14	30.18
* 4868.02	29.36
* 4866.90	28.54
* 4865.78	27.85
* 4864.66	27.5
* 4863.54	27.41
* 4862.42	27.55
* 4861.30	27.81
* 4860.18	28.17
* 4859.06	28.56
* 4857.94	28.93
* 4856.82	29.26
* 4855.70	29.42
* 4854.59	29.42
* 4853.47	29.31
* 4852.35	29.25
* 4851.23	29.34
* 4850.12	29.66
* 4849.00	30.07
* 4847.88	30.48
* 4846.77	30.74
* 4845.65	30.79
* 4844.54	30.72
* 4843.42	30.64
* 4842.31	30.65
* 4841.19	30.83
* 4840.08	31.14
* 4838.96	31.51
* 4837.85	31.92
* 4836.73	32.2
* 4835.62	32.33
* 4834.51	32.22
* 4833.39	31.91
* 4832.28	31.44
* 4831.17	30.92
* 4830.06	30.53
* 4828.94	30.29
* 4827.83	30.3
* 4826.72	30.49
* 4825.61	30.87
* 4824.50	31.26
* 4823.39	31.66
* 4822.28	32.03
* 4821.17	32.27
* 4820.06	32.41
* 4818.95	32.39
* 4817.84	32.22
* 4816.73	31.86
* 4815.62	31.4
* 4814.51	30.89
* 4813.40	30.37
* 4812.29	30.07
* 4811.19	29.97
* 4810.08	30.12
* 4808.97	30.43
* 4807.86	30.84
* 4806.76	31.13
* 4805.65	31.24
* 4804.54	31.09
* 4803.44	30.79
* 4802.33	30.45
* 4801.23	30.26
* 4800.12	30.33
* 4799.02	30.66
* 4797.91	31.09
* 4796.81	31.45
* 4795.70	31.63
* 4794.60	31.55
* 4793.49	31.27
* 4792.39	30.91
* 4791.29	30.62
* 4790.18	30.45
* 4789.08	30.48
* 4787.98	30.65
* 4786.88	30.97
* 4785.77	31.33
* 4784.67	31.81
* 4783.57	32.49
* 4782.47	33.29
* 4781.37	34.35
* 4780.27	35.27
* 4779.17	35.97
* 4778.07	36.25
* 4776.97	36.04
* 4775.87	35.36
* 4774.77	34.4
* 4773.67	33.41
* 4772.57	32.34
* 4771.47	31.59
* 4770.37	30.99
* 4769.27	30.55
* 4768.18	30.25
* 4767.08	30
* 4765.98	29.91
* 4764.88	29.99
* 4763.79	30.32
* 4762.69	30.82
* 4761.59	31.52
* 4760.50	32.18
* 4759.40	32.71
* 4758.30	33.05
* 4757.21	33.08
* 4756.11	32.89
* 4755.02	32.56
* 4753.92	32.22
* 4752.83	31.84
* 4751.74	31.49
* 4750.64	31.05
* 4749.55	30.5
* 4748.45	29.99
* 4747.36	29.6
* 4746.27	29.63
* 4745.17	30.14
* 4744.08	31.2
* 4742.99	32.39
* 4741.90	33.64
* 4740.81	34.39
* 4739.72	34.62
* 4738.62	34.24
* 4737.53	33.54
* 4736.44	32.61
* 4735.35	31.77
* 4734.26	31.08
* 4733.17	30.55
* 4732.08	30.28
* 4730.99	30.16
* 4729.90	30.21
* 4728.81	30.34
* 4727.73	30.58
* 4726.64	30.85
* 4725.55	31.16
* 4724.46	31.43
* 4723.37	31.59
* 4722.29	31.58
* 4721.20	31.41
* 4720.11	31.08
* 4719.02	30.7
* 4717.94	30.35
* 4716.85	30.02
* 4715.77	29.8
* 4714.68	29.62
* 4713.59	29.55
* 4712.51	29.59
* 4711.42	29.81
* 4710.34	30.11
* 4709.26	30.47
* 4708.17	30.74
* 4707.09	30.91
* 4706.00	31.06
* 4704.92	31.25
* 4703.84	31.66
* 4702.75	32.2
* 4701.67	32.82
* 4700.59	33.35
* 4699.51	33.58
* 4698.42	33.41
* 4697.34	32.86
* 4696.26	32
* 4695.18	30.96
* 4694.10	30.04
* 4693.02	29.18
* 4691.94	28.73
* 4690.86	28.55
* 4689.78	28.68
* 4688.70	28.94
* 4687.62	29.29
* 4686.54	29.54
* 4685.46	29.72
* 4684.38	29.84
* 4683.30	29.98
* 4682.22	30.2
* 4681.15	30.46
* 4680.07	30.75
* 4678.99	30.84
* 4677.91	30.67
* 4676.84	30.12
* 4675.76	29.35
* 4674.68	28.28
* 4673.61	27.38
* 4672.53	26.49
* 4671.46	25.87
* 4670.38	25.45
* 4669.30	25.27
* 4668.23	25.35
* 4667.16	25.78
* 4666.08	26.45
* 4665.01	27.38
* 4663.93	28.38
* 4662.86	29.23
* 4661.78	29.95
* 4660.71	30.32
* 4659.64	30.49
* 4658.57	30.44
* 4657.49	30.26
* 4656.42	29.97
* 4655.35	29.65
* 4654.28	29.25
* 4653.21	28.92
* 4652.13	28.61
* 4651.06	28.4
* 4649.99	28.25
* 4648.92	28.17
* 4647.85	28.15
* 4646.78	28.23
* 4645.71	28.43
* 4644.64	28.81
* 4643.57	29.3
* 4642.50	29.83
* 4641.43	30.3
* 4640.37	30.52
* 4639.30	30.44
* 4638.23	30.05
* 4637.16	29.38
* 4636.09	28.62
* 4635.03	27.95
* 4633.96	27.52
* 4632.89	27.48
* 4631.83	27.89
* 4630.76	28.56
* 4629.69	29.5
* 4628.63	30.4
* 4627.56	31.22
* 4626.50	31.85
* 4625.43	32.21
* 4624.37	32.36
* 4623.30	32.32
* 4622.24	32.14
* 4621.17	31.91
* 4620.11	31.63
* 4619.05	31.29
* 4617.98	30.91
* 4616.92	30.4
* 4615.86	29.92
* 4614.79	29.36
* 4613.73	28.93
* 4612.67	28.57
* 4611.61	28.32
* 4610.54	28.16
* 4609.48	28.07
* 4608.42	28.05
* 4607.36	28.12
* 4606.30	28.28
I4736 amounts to 1.13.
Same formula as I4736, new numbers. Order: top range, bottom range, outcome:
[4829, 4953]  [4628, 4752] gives 1.15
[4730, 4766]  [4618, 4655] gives 1.12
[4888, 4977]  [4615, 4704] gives 1.24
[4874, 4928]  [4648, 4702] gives 1.23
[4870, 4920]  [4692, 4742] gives 1.13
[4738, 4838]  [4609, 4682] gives 1.15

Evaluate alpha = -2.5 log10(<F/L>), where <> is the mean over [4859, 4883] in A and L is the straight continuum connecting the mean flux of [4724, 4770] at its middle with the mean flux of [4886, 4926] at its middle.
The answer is 0.06 mag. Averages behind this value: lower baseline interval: 31.5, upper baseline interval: 32.8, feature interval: 30.6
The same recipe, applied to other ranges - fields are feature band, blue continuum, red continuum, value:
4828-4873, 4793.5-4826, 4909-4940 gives 0.043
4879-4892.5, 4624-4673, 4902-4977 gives -0.004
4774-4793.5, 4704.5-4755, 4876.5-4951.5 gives -0.046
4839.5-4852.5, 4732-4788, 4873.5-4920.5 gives 0.076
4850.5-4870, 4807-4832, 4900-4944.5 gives 0.098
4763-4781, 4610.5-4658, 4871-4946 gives -0.056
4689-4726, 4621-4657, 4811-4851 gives -0.026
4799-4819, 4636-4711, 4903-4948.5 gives 0.009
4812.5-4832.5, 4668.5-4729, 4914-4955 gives 0.005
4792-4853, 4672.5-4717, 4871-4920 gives 0.031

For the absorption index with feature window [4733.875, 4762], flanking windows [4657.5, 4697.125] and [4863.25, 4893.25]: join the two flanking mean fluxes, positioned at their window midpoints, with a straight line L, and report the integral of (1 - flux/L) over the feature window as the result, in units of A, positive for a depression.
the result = -2.2 A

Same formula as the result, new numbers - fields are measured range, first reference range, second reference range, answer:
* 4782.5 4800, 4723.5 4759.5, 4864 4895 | 0.3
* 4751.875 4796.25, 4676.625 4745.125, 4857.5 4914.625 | -1.2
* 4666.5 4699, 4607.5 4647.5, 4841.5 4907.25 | 1.0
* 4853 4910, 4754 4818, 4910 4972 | 1.3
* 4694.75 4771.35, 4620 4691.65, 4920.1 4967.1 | -3.2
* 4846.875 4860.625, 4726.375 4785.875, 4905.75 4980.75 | 1.3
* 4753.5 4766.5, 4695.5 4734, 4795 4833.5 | -0.3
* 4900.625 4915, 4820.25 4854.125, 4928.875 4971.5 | -0.6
